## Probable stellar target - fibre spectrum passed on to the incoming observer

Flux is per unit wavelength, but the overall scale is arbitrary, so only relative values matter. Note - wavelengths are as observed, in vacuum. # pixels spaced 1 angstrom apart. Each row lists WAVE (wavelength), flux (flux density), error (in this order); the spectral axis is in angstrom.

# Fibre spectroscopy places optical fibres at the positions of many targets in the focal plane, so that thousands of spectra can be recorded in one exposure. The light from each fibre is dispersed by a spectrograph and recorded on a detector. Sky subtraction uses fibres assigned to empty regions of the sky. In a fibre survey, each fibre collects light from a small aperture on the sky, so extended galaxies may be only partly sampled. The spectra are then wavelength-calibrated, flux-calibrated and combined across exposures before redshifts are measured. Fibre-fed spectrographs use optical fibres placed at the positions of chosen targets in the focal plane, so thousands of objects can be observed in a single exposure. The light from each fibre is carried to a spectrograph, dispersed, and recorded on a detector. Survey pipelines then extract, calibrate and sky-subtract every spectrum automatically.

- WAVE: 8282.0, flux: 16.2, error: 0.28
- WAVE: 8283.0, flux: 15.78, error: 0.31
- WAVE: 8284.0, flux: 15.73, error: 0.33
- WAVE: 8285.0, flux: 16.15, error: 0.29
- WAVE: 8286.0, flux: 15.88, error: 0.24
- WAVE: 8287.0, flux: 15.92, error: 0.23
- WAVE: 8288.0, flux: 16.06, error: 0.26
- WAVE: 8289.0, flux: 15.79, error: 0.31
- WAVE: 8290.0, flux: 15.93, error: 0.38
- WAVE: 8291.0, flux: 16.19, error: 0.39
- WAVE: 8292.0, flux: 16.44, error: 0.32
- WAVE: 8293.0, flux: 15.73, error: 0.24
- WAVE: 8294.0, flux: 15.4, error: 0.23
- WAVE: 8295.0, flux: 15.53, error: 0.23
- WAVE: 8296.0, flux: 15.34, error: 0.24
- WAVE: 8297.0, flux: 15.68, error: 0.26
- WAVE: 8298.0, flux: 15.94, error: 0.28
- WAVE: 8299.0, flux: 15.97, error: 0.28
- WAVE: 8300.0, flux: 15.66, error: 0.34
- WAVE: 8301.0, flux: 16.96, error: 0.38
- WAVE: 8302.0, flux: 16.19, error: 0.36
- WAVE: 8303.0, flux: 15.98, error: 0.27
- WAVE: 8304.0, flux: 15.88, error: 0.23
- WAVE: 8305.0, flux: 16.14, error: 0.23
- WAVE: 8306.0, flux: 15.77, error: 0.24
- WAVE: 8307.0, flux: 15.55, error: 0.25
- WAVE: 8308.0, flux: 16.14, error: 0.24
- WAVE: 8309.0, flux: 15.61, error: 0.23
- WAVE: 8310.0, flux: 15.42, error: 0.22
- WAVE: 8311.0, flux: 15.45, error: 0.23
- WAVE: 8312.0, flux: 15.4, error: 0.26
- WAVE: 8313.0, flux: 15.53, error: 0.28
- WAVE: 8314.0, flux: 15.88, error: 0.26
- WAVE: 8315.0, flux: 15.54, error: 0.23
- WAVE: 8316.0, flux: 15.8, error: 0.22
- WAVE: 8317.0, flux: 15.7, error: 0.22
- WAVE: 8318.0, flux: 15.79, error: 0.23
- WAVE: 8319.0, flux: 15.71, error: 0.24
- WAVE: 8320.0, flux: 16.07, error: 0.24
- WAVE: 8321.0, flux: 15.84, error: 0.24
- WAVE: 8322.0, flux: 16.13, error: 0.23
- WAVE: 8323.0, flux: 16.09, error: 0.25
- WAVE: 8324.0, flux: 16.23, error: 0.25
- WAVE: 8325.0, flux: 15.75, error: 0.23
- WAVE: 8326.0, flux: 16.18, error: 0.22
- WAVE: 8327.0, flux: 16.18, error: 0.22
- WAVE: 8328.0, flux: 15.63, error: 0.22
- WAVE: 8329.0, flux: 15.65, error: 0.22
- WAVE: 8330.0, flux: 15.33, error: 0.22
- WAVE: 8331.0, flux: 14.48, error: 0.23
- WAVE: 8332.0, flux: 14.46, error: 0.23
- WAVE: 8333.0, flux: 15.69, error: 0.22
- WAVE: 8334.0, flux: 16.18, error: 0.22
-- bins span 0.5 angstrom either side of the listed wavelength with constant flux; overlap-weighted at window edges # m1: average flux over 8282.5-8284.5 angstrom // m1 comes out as 15.8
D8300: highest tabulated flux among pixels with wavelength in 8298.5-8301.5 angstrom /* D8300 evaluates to 16.96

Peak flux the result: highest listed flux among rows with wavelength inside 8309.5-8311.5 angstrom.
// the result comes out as 15.45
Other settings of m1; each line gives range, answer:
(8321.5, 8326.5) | 16.1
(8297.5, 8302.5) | 16.1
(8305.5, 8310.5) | 15.7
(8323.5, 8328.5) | 16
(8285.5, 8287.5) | 15.9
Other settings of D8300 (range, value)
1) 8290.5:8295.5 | 16.44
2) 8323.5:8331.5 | 16.23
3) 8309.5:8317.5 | 15.88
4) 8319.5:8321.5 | 16.07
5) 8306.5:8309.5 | 16.14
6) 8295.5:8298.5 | 15.94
